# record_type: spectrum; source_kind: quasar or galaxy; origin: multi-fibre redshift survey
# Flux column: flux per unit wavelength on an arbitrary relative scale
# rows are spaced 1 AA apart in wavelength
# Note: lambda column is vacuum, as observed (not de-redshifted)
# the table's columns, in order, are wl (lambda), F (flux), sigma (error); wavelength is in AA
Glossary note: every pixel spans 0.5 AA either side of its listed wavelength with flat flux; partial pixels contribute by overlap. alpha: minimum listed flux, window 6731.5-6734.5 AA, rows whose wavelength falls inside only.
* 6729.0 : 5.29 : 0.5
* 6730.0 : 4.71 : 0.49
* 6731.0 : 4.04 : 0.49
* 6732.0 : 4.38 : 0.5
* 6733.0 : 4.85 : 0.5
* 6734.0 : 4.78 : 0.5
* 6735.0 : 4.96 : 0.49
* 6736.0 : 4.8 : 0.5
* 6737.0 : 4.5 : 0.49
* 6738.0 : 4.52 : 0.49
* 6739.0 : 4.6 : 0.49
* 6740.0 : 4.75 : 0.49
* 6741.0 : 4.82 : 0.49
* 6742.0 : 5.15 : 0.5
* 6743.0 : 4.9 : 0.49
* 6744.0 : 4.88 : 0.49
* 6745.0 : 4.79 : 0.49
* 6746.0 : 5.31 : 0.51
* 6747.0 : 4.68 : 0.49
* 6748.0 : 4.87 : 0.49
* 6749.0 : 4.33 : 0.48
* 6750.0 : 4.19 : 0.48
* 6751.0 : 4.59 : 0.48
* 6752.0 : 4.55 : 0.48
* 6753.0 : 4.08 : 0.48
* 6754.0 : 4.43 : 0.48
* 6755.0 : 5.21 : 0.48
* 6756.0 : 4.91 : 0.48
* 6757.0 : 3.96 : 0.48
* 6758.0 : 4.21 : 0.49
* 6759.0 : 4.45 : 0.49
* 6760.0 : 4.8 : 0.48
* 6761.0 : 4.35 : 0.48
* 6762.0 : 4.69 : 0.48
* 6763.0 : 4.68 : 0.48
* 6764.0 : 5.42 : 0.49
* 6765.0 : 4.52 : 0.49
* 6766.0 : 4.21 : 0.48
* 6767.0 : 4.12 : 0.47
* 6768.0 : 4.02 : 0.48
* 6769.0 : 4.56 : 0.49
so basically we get 4.38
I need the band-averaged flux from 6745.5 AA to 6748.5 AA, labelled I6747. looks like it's 4.95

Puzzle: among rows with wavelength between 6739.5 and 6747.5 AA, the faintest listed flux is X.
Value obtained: 4.68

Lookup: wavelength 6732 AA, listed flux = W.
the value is 4.38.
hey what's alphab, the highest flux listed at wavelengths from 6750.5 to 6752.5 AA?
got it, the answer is 4.59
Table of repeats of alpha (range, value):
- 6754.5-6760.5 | 3.96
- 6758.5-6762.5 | 4.35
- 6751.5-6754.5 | 4.08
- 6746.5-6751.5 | 4.19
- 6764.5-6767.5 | 4.12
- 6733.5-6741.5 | 4.5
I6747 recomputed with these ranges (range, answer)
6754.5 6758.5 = 4.57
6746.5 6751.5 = 4.53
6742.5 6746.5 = 4.97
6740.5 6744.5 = 4.94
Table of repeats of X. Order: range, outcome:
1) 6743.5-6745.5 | 4.79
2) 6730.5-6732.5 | 4.04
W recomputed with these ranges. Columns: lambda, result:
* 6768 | 4.02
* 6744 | 4.88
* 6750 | 4.19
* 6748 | 4.87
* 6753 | 4.08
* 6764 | 5.42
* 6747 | 4.68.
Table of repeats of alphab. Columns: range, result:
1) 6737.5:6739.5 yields 4.6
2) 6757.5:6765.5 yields 5.42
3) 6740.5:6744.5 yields 5.15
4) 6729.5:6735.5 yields 4.96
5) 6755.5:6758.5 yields 4.91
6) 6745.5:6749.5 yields 5.31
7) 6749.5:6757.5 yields 5.21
